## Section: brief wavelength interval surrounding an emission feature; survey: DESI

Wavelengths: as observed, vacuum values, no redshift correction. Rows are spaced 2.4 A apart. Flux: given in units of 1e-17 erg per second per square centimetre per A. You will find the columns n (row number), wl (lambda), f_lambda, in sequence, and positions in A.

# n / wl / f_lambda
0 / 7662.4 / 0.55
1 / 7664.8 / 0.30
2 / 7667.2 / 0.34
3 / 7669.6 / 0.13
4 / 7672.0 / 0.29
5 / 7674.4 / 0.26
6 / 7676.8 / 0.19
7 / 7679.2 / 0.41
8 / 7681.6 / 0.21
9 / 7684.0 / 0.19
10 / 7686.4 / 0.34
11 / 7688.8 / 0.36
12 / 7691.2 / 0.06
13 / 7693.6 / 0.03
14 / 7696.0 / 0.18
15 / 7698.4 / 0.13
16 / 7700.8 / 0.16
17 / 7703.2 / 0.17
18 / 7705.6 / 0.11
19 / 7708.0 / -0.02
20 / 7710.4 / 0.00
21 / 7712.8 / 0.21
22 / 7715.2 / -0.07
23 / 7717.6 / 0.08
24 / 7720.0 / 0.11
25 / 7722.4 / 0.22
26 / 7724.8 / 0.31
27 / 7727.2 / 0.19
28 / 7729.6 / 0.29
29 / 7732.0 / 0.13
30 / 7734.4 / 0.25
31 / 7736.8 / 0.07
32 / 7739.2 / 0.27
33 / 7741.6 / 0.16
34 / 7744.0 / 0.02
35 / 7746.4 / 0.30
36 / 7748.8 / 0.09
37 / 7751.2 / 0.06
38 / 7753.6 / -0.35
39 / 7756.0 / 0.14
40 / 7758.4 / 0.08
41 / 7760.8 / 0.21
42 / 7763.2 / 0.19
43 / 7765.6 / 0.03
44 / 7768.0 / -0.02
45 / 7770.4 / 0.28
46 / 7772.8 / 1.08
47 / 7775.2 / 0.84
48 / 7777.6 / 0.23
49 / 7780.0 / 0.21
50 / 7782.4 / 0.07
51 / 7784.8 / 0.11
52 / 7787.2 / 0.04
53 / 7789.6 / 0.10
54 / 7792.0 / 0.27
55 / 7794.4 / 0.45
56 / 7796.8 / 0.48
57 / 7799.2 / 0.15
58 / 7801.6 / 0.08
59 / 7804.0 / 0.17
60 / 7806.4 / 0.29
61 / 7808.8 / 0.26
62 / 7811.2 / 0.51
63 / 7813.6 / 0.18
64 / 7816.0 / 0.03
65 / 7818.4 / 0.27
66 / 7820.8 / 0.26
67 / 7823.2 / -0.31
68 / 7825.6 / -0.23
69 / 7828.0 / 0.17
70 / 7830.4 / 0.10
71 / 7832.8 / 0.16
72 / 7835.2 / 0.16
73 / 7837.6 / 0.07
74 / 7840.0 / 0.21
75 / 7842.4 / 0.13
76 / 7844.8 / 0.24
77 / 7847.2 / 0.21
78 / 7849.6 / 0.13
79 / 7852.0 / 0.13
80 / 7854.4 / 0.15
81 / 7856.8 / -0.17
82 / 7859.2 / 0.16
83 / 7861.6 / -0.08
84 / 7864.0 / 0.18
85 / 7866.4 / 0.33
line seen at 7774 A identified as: Hgamma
